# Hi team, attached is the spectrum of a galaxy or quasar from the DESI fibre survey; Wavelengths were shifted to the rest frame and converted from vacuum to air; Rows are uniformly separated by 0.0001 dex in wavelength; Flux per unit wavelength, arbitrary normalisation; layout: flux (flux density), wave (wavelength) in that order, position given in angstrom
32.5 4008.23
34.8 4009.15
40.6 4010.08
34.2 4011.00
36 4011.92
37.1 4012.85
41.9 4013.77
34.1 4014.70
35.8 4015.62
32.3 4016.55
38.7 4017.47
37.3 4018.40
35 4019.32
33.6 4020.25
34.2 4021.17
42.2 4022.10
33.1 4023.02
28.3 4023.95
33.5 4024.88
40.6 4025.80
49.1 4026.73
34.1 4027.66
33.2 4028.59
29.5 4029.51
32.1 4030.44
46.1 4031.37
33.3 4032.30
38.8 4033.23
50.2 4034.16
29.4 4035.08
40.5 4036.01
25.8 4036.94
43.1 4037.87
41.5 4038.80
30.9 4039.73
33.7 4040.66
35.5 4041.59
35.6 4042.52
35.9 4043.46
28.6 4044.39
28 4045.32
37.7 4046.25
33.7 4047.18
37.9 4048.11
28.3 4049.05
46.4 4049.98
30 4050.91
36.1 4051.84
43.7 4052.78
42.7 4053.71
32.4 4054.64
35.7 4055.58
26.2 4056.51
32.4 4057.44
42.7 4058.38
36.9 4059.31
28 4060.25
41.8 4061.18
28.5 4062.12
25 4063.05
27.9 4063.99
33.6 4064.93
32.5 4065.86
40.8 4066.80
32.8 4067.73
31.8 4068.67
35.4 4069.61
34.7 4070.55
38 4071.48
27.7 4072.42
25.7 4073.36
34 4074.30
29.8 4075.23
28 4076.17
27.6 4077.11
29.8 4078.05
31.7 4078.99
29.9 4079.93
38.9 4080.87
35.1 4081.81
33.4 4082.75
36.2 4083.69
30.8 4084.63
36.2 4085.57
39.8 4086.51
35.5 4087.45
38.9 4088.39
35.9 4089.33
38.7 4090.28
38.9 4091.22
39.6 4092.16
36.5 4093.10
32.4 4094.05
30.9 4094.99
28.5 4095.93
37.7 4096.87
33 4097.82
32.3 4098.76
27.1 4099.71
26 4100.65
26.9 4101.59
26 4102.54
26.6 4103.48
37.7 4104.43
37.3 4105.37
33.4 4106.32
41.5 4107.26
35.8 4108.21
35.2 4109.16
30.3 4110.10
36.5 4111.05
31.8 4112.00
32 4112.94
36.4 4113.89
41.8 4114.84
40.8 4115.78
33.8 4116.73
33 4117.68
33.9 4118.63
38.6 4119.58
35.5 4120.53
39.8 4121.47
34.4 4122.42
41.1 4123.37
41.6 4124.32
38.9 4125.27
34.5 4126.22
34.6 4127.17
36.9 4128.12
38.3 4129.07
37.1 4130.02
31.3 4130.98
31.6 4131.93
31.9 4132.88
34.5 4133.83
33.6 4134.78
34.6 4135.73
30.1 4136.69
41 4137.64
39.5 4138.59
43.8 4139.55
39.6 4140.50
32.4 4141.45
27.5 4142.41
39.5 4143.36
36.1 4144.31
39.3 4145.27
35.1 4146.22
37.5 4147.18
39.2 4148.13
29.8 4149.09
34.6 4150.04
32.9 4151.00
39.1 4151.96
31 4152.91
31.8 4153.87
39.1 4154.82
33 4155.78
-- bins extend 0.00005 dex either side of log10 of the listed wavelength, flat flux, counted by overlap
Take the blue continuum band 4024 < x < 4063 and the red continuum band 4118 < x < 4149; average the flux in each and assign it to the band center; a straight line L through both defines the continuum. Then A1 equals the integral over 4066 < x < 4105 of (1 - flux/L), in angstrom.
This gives 3.1 angstrom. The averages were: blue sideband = 35.7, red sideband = 36.3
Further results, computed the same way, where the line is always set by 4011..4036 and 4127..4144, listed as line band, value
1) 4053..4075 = 1.66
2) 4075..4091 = 0.86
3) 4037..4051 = 0.53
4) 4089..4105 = 1.43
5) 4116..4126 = -0.42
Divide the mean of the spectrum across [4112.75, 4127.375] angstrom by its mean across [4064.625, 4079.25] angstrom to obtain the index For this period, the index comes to 1.15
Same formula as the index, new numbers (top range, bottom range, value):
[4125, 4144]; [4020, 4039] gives 0.97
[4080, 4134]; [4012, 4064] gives 0.98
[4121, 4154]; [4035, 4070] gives 1.04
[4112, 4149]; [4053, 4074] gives 1.08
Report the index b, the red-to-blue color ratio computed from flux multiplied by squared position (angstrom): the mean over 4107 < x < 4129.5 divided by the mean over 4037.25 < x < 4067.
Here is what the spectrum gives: 1.09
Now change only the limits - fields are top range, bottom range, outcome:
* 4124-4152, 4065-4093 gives 1.08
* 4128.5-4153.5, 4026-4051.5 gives 1.04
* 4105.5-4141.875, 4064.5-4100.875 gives 1.10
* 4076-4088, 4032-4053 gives 0.95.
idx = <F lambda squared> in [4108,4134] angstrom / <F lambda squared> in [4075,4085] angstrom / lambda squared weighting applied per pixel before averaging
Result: 1.1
